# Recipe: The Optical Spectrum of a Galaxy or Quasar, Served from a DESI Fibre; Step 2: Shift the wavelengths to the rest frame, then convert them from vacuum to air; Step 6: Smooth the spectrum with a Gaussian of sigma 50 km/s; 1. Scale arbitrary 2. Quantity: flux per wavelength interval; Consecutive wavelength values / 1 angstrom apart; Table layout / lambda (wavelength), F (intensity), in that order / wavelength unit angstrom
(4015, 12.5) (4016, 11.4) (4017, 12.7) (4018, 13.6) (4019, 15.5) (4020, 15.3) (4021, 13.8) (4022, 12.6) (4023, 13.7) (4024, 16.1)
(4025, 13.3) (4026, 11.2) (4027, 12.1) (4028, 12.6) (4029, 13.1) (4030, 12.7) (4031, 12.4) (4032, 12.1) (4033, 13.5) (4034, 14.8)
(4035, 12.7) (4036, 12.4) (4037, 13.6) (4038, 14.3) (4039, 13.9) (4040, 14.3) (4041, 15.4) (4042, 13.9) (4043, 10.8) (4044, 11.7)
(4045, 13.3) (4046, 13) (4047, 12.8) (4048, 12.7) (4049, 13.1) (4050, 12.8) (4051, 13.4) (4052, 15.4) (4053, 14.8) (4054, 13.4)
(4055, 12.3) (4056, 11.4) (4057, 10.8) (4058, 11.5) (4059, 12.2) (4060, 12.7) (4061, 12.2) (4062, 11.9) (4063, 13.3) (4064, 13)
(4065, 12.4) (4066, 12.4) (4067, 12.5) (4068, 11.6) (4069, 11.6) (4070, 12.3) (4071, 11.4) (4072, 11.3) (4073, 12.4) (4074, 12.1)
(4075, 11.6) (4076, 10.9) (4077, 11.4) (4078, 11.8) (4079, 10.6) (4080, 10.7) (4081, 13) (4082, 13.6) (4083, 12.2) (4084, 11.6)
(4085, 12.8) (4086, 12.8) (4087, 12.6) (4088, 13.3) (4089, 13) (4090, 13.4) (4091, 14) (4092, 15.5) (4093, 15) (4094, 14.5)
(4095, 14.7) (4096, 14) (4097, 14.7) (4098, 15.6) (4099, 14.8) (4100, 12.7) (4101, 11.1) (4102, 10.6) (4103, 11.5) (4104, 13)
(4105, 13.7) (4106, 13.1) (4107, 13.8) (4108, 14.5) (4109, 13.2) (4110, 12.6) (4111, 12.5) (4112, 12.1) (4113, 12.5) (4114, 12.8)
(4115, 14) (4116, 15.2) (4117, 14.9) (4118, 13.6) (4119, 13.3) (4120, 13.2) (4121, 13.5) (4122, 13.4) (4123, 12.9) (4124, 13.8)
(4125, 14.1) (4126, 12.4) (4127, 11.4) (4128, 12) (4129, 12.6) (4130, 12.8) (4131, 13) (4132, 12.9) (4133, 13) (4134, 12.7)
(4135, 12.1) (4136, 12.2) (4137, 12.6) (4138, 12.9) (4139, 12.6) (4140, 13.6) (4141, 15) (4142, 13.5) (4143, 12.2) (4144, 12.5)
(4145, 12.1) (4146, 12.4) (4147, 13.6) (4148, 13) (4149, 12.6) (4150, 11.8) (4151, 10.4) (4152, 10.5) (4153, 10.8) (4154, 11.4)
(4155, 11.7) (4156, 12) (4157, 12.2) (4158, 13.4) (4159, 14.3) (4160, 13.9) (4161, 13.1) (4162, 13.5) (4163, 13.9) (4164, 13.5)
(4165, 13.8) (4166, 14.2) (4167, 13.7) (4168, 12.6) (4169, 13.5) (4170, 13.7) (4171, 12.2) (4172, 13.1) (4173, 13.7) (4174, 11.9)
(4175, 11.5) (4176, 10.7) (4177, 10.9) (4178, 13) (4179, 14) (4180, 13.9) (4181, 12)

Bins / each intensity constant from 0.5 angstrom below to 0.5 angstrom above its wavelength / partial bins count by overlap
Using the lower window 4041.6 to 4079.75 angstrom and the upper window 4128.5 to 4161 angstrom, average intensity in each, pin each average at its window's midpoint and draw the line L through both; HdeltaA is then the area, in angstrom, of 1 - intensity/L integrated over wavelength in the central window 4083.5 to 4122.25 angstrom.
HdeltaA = -3.00 angstrom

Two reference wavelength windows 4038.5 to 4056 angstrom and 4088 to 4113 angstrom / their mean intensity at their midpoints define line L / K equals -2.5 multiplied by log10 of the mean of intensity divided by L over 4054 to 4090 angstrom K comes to 0.11 mag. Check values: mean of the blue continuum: 13.3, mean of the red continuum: 13.5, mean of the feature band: 12.1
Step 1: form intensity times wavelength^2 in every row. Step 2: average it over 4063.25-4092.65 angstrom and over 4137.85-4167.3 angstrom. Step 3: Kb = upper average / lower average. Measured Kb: 1.07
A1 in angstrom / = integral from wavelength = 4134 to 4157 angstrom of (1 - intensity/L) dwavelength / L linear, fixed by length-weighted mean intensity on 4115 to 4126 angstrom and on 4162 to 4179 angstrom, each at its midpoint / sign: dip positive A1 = 1.70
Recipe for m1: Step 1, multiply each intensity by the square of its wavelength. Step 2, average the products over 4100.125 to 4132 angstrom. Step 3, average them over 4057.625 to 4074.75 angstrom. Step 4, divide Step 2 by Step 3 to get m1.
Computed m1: 1.10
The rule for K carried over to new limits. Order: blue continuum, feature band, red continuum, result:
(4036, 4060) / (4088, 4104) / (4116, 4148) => -0.05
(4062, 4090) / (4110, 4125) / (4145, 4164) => -0.09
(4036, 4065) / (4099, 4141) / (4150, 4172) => -0.01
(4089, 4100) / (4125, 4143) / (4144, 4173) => 0.05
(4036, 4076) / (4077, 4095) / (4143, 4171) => -0.02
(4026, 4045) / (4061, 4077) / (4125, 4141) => 0.08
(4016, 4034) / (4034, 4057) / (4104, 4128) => 0.01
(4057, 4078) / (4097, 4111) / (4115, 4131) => -0.02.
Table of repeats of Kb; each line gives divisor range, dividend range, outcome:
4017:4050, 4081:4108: 1.04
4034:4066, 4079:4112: 1.04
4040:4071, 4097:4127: 1.07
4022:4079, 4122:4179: 1.05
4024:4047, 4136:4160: 1.01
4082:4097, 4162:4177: 0.99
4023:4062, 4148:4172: 1.04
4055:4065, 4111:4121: 1.14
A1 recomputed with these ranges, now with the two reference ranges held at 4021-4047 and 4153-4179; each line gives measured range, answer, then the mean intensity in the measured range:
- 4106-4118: -0.44 angstrom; 13.5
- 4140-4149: -0.10 angstrom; 13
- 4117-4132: -0.13 angstrom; 13.1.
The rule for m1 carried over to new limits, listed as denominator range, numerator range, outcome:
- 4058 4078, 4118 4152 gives 1.10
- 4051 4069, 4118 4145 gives 1.06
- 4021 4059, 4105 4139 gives 1.04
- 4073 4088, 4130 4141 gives 1.10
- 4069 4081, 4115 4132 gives 1.17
